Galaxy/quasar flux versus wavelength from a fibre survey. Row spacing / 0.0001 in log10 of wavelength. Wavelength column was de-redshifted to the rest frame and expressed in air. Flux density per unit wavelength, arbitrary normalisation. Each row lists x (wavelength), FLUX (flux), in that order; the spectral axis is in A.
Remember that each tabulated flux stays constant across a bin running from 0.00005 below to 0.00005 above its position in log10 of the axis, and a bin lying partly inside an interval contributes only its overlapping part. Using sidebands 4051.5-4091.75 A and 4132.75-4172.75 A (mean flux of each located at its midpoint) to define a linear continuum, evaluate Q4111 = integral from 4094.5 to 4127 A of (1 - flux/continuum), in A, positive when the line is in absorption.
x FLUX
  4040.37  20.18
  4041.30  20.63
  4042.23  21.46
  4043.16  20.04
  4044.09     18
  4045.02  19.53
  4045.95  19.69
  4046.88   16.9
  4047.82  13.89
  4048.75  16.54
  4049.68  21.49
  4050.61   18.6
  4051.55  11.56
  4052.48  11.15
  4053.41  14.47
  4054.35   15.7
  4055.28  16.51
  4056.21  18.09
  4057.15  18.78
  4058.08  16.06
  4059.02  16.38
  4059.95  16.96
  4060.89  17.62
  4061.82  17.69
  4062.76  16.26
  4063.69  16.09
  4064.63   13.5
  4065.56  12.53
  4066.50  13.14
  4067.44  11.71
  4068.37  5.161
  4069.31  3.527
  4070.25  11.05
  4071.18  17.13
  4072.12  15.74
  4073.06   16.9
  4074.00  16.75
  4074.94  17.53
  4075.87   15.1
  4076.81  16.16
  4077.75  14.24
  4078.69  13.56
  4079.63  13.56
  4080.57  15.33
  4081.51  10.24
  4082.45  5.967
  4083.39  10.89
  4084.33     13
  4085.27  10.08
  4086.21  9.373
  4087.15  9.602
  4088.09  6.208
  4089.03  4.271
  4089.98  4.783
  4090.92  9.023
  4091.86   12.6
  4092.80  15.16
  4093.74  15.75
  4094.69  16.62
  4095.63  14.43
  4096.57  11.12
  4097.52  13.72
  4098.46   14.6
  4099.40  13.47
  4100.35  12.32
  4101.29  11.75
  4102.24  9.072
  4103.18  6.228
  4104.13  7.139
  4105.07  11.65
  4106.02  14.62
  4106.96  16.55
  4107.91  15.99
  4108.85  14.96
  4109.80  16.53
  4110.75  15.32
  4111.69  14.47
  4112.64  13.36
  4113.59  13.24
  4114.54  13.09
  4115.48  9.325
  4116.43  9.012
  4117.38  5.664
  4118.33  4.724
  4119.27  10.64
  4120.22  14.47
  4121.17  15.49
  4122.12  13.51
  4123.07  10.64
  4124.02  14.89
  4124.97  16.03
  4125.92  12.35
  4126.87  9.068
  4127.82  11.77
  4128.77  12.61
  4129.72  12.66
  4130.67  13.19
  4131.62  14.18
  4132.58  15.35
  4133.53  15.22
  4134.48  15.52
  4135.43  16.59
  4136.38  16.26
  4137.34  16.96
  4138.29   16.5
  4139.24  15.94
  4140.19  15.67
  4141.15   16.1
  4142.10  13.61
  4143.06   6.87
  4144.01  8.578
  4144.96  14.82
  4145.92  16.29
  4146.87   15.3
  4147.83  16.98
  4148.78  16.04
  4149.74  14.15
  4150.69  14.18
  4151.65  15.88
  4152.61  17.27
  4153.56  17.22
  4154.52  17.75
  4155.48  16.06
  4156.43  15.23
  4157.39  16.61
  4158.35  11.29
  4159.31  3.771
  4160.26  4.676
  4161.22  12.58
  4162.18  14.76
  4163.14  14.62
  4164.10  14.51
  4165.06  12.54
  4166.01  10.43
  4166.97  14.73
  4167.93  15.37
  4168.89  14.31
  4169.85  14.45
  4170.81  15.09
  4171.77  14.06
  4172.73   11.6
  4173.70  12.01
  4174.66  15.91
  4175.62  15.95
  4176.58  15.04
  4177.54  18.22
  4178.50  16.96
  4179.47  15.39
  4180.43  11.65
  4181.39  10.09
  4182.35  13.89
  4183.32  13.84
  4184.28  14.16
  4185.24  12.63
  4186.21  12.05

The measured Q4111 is 2.7 A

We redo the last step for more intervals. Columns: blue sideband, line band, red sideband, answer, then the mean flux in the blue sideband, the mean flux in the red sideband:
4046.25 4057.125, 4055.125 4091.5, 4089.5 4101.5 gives 4.0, 16.1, 12.7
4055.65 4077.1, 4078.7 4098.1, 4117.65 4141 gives 4.4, 14.8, 13.7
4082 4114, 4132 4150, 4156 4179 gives -2.8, 11.9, 13.5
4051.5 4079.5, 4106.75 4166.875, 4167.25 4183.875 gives 3.6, 14.6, 14.3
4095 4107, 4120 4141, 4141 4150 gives -1.8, 12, 13.8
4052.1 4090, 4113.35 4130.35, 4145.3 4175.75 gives 2.6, 13.2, 14.1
